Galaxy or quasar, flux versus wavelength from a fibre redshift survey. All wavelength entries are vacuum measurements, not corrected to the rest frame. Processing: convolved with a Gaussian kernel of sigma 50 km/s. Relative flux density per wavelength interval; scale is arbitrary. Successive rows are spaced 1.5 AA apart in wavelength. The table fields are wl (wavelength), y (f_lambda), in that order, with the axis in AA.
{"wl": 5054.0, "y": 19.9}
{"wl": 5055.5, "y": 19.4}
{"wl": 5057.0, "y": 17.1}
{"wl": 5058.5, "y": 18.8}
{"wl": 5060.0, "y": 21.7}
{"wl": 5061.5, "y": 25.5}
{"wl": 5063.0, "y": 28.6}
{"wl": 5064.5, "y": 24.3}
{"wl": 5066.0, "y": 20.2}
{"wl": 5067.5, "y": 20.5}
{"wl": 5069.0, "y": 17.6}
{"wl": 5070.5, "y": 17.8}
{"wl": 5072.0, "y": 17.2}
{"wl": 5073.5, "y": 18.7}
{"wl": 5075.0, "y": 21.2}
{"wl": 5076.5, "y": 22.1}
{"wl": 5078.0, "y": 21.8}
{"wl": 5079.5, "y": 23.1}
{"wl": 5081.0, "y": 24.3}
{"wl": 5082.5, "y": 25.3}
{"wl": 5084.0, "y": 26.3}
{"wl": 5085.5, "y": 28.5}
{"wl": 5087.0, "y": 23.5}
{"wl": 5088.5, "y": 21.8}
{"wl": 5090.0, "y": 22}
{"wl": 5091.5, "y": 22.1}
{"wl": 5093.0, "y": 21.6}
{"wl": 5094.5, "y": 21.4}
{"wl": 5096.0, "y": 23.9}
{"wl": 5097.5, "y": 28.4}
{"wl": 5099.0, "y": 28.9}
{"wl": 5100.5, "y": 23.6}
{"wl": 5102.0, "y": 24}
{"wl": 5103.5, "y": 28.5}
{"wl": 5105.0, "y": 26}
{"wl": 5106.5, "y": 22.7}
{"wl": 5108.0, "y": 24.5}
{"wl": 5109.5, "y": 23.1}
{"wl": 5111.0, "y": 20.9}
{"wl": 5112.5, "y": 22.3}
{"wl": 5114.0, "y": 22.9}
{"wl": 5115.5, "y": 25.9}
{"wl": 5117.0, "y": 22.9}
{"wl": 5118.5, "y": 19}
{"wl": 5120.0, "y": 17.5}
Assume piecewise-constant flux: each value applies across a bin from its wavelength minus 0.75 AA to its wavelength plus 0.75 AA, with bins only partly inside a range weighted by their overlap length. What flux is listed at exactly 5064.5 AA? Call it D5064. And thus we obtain 24.3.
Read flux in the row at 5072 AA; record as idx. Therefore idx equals 17.2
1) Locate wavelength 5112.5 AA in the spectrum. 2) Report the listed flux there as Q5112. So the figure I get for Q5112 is 22.3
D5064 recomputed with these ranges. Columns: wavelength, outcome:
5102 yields 24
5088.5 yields 21.8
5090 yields 22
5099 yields 28.9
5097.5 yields 28.4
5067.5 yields 20.5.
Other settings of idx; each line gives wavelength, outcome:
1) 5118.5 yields 19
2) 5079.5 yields 23.1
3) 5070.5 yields 17.8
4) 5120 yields 17.5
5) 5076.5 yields 22.1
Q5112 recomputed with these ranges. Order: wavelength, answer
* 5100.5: 23.6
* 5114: 22.9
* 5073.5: 18.7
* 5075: 21.2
